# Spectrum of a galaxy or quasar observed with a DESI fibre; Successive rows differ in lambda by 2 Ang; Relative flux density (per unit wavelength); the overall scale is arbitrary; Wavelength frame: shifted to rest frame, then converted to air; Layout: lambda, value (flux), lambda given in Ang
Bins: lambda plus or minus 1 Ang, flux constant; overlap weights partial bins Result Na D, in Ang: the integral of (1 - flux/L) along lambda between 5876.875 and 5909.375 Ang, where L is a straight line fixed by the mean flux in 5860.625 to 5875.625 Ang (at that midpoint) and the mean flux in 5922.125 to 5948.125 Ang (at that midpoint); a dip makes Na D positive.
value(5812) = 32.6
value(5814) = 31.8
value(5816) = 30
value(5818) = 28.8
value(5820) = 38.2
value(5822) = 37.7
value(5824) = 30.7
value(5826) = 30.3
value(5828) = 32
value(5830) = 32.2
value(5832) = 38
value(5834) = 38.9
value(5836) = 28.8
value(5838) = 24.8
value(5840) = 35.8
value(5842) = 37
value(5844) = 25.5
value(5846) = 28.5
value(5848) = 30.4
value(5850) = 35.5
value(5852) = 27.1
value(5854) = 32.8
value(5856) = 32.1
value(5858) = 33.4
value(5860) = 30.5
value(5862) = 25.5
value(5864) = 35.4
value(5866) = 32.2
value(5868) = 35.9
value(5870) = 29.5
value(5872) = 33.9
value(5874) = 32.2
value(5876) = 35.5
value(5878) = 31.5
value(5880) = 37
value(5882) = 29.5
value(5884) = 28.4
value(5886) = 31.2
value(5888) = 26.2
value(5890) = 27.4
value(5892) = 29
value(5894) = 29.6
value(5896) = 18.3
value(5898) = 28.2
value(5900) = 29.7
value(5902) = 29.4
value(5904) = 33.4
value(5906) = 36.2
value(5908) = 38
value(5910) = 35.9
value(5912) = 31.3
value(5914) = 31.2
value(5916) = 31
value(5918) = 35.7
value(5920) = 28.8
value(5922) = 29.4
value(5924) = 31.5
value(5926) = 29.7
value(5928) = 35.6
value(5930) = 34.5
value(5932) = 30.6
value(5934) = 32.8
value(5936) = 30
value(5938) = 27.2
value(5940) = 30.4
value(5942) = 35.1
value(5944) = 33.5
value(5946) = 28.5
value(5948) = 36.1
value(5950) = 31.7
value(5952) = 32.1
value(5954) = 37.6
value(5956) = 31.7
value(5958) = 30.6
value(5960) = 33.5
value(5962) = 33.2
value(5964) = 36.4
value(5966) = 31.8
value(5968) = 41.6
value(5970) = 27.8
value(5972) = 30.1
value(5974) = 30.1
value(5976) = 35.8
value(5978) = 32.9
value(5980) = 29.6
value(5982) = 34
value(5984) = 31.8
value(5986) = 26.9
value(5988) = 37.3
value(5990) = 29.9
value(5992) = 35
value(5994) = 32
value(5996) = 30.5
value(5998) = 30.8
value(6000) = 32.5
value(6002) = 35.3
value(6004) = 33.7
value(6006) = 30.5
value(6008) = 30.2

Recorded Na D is 1.8 Ang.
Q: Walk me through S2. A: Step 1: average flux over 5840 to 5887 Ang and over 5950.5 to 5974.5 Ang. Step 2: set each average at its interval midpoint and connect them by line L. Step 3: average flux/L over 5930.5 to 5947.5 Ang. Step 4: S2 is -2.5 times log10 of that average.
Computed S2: 0.05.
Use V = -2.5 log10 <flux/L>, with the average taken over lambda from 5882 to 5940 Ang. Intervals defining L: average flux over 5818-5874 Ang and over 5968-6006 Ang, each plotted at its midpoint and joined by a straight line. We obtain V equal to 0.05 mag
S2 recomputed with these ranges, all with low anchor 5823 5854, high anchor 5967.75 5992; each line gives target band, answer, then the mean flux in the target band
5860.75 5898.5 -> 0.052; 30.4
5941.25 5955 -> -0.048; 33.5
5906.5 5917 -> -0.055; 33.6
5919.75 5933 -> 0.013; 31.6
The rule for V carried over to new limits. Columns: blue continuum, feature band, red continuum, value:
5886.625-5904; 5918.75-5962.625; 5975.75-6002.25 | -0.07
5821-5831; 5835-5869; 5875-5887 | 0.04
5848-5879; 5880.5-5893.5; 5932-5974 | 0.12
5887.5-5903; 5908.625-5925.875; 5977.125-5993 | -0.12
